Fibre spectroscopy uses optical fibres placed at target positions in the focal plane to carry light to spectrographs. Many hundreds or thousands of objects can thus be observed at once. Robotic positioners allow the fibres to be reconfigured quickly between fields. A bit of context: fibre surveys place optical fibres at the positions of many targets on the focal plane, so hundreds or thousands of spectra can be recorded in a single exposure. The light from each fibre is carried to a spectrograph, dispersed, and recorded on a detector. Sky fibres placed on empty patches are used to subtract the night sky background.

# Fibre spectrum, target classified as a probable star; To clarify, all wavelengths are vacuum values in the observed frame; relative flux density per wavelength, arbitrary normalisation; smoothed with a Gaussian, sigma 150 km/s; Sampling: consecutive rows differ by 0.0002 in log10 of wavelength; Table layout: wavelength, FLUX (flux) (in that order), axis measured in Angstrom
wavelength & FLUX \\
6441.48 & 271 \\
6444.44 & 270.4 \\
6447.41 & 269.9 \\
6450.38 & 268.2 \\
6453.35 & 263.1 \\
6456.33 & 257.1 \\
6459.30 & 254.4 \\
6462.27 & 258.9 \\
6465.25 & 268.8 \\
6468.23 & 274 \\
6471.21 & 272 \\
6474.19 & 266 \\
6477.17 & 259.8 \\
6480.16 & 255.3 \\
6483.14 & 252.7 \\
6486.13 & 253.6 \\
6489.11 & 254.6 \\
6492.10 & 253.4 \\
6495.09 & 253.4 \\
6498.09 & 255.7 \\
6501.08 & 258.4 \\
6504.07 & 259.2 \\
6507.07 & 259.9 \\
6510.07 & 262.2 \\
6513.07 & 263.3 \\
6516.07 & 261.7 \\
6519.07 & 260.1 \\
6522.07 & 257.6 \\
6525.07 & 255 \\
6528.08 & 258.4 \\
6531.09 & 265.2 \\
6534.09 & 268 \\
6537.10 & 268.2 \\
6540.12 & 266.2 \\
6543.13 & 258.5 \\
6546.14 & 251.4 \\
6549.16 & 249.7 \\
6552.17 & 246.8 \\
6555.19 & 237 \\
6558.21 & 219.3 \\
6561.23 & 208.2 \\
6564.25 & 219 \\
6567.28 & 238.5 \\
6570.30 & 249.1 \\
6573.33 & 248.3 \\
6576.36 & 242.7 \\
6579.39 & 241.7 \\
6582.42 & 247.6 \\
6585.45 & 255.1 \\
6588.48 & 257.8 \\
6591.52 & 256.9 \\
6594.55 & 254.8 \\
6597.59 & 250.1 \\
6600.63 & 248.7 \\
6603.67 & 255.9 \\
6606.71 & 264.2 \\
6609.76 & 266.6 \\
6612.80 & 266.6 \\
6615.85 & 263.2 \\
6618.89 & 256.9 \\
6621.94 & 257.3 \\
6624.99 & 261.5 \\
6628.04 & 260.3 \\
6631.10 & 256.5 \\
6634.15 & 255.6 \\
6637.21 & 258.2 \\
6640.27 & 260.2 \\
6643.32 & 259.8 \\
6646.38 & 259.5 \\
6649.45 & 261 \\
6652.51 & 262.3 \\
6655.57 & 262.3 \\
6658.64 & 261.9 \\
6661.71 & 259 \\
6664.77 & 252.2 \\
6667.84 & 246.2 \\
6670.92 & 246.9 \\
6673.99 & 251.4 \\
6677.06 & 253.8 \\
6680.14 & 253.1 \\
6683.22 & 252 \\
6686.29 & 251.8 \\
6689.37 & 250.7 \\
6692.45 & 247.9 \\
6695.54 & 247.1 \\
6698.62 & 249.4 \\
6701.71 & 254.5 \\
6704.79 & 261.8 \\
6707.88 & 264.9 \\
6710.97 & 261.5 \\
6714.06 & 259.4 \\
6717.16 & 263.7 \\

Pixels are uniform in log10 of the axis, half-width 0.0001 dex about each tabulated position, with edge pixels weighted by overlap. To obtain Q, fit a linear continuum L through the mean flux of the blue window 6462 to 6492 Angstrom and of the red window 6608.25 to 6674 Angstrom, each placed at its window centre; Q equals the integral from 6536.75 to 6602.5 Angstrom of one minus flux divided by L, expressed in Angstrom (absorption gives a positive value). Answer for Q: 3.5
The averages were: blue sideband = 261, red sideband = 259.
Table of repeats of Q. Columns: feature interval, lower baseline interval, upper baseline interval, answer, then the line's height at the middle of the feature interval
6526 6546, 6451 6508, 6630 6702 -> -0.4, 258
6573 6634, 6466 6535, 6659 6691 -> -0.1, 255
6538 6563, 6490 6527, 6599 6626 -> 1.6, 259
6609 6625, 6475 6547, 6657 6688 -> -0.4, 255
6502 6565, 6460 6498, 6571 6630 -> 1.3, 258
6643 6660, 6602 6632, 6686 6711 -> -0.2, 258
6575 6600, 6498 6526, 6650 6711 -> 0.6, 257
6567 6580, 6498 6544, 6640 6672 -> 0.8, 260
